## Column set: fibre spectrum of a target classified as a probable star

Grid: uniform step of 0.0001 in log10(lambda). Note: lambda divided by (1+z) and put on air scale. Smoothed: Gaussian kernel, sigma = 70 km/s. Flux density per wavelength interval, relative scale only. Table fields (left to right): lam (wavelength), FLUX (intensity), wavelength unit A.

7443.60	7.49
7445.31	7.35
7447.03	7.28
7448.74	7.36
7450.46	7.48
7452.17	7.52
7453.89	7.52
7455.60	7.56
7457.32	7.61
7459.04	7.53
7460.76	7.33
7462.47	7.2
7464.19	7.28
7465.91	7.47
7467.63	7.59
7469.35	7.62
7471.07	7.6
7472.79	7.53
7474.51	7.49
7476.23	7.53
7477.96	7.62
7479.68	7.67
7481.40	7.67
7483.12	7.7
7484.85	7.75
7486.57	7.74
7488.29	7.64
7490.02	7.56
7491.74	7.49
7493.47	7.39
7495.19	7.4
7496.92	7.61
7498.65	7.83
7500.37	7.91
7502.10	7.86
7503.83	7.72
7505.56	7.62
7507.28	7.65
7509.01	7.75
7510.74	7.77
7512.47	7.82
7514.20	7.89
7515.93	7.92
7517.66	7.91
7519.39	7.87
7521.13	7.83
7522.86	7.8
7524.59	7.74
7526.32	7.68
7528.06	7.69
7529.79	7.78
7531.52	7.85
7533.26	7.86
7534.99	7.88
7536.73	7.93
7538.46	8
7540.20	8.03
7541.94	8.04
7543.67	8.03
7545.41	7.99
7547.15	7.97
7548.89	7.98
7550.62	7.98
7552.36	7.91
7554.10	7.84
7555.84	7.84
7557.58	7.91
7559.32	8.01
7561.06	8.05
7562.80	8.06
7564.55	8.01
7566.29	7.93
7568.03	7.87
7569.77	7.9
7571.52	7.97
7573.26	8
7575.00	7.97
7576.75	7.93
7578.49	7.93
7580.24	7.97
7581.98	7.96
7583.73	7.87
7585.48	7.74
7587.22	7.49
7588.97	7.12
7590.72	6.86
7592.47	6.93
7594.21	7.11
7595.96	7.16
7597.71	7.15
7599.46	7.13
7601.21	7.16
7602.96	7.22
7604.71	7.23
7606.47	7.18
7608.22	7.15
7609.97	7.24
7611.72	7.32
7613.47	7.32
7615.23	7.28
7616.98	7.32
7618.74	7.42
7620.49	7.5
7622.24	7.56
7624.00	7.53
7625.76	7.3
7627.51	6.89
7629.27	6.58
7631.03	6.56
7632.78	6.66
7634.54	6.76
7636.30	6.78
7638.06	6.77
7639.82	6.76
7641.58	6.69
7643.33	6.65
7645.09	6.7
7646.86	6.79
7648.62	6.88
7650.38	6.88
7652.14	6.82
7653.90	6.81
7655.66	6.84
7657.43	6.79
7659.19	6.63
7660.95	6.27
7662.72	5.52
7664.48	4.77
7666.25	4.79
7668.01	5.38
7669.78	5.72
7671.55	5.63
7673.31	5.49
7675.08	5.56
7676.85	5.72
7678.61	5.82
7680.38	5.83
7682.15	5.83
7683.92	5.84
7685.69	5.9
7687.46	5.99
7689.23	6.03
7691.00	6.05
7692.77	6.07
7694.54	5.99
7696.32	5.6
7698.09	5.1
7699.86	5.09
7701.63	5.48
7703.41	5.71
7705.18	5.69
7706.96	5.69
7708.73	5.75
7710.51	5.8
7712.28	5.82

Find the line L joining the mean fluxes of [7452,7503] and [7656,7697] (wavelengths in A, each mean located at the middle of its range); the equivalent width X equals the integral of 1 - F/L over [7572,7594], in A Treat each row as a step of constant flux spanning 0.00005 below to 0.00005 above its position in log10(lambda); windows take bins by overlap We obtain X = -3.3 A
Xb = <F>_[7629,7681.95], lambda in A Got 6.25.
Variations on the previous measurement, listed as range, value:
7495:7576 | 7.87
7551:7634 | 7.49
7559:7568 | 8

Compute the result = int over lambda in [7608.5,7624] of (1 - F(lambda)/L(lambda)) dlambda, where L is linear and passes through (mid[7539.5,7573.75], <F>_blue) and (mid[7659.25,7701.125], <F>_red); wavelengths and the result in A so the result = -1.2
